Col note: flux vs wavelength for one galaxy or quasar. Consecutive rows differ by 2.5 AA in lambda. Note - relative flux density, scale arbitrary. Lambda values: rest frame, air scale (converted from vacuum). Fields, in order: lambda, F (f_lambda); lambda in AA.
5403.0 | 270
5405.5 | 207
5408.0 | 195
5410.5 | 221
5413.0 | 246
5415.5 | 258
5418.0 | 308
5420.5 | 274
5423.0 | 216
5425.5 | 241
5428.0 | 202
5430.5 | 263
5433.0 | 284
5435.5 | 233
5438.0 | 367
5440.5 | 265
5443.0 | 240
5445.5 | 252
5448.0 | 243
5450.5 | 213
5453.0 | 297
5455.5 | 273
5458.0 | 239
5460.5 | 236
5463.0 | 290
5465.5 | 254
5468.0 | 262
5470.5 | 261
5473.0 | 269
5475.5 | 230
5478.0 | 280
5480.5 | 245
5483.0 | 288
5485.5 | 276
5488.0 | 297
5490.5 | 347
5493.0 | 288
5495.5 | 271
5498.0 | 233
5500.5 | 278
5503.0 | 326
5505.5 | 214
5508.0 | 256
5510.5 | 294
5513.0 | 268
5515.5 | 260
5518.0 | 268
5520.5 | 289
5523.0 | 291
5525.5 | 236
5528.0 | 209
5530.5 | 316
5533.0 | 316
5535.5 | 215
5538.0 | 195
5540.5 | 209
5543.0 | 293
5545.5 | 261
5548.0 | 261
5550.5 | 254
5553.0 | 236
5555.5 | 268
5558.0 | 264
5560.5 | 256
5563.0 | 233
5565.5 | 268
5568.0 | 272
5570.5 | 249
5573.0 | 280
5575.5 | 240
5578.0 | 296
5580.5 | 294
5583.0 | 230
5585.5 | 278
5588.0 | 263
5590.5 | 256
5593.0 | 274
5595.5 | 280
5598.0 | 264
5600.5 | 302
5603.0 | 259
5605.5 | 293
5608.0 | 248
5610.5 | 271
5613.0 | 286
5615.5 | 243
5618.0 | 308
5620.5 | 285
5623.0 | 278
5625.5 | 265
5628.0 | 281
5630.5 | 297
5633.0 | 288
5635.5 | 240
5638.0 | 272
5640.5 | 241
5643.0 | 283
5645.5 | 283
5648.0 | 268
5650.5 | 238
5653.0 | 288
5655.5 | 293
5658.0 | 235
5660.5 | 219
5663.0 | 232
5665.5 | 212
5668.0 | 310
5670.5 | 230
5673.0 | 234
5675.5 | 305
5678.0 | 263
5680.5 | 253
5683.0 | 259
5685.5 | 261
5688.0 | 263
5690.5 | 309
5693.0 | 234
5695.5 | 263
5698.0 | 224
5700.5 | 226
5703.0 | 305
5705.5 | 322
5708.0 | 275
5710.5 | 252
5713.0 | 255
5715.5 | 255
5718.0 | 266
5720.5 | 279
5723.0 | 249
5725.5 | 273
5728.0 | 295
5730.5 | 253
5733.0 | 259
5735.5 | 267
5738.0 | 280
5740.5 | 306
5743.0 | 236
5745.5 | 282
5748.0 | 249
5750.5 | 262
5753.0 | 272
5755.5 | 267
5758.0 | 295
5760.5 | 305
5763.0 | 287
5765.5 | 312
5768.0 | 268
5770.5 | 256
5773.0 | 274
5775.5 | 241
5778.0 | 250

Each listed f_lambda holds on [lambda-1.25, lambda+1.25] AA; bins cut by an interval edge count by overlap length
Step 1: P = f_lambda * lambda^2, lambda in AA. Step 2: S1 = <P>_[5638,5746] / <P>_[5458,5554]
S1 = 1.1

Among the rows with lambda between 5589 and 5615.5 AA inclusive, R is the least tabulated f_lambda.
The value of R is 243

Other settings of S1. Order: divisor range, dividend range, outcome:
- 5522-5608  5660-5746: 1.06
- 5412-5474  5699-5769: 1.17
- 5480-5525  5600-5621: 1.04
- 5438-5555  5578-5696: 1.06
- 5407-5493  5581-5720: 1.09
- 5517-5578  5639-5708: 1.06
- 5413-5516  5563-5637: 1.07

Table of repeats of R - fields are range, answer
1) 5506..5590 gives 195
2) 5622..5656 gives 238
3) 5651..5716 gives 212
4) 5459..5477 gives 230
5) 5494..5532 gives 209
